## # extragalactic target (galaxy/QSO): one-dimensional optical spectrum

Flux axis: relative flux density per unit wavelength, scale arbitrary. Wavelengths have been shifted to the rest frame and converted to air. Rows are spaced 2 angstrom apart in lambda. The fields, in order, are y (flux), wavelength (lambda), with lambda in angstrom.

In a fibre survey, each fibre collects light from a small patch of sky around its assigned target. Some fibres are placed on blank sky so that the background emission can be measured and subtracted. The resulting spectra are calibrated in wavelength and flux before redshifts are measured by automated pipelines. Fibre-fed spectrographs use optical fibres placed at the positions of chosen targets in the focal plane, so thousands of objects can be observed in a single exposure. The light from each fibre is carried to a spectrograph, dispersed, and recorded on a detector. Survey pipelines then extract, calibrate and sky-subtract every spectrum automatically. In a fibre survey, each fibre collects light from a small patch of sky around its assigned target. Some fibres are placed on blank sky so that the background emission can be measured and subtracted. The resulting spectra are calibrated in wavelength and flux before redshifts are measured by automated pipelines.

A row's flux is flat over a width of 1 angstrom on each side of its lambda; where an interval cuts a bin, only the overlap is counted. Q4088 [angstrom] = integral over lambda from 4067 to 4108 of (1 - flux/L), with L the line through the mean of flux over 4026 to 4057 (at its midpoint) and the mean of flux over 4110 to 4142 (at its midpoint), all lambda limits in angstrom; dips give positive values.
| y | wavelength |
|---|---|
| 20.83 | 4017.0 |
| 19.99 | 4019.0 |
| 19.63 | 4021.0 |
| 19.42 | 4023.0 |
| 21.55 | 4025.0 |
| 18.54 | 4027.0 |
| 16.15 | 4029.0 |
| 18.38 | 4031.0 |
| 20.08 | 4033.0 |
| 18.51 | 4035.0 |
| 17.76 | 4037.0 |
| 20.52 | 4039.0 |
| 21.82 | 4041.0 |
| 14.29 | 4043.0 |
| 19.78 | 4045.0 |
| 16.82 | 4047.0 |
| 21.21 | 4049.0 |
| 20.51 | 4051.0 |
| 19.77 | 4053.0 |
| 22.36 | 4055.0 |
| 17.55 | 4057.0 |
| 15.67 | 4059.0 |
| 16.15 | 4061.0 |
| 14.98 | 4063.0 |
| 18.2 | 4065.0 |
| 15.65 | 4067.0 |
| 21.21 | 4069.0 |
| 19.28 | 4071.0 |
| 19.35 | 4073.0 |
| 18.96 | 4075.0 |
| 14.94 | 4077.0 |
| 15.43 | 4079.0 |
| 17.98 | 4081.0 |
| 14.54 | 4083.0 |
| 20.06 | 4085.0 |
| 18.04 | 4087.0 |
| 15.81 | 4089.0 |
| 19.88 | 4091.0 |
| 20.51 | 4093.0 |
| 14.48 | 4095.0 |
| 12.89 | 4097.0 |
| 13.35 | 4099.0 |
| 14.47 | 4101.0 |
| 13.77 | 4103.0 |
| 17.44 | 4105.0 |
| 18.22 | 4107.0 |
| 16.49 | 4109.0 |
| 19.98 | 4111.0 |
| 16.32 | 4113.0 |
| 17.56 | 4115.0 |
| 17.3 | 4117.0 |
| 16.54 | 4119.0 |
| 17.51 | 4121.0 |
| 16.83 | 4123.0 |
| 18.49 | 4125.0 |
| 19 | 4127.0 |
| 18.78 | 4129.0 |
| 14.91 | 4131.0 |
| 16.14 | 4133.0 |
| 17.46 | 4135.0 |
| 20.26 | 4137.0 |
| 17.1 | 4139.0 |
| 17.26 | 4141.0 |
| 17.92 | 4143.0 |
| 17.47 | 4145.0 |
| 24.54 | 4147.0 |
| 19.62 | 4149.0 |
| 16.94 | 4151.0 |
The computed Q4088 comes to 2.85 angstrom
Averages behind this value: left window 19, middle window 17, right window 17.6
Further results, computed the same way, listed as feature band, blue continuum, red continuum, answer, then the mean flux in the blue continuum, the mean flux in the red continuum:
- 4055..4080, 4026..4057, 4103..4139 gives 1.4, 19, 17.5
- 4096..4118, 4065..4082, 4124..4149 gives 2.4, 17.9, 18.3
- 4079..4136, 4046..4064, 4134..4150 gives 5.4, 18.3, 19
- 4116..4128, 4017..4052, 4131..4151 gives 0.6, 19.2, 18.4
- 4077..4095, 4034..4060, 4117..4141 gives 0.8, 19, 17.5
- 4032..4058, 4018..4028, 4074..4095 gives -0.5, 19.8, 17.5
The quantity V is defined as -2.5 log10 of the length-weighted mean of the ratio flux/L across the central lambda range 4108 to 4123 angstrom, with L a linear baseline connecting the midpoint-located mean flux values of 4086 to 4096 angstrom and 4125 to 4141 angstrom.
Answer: 0.023 mag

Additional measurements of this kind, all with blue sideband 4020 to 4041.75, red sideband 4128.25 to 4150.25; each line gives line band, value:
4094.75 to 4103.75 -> 0.332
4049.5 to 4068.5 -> 0.057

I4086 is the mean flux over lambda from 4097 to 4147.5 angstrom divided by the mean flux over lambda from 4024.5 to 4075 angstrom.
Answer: 0.9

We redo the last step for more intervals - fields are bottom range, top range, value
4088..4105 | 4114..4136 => 1.10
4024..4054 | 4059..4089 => 0.91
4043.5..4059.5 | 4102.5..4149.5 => 0.93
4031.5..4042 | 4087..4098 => 0.86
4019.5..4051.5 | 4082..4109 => 0.86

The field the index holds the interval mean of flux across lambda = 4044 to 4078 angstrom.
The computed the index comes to 18.4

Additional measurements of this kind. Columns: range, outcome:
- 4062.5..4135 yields 17.1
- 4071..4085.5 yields 17.4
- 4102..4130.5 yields 17.4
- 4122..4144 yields 17.6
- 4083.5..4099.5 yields 16.9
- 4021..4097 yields 18.2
